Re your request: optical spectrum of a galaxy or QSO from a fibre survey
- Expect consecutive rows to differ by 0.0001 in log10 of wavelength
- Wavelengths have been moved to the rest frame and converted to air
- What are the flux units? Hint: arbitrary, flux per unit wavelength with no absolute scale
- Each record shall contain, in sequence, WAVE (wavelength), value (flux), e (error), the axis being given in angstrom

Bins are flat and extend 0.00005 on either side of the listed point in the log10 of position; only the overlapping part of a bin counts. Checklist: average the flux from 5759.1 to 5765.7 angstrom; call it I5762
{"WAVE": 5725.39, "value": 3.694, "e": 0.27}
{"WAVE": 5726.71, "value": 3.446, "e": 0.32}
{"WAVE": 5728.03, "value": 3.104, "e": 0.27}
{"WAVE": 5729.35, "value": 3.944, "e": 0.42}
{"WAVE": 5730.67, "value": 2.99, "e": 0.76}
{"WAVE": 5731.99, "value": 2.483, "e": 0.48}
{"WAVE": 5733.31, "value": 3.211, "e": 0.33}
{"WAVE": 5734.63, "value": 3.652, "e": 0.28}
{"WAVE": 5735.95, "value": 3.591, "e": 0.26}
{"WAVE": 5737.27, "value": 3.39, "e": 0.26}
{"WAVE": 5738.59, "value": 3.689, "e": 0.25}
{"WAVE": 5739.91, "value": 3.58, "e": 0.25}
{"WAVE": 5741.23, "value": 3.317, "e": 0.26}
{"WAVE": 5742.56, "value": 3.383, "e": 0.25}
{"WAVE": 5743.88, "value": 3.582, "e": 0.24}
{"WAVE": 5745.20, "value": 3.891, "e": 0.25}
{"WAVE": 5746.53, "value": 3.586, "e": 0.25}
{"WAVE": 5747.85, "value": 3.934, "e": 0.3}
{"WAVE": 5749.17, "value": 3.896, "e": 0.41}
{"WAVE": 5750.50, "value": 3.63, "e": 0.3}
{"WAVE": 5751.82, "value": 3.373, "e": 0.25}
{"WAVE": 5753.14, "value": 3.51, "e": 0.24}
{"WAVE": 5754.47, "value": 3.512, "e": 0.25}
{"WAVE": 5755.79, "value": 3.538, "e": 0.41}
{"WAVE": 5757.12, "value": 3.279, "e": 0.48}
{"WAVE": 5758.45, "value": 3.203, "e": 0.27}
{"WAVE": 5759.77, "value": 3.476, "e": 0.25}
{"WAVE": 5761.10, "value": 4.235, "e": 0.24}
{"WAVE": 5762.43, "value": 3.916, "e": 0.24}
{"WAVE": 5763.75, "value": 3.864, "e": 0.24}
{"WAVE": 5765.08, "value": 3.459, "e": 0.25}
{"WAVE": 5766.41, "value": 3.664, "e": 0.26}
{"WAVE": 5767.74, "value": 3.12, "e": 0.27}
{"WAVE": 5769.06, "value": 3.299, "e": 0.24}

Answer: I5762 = 3.79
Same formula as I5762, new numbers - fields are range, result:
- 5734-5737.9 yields 3.55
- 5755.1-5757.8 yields 3.4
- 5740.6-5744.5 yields 3.42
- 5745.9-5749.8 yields 3.81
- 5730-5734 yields 2.9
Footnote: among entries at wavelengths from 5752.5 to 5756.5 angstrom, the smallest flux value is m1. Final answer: 3.51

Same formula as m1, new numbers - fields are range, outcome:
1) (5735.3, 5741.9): 3.317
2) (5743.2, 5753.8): 3.373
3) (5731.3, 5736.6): 2.483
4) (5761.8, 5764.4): 3.864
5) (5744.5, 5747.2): 3.586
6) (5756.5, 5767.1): 3.203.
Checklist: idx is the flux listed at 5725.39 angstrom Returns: 3.694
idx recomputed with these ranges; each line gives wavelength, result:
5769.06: 3.299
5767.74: 3.12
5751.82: 3.373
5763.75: 3.864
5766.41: 3.664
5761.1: 4.235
